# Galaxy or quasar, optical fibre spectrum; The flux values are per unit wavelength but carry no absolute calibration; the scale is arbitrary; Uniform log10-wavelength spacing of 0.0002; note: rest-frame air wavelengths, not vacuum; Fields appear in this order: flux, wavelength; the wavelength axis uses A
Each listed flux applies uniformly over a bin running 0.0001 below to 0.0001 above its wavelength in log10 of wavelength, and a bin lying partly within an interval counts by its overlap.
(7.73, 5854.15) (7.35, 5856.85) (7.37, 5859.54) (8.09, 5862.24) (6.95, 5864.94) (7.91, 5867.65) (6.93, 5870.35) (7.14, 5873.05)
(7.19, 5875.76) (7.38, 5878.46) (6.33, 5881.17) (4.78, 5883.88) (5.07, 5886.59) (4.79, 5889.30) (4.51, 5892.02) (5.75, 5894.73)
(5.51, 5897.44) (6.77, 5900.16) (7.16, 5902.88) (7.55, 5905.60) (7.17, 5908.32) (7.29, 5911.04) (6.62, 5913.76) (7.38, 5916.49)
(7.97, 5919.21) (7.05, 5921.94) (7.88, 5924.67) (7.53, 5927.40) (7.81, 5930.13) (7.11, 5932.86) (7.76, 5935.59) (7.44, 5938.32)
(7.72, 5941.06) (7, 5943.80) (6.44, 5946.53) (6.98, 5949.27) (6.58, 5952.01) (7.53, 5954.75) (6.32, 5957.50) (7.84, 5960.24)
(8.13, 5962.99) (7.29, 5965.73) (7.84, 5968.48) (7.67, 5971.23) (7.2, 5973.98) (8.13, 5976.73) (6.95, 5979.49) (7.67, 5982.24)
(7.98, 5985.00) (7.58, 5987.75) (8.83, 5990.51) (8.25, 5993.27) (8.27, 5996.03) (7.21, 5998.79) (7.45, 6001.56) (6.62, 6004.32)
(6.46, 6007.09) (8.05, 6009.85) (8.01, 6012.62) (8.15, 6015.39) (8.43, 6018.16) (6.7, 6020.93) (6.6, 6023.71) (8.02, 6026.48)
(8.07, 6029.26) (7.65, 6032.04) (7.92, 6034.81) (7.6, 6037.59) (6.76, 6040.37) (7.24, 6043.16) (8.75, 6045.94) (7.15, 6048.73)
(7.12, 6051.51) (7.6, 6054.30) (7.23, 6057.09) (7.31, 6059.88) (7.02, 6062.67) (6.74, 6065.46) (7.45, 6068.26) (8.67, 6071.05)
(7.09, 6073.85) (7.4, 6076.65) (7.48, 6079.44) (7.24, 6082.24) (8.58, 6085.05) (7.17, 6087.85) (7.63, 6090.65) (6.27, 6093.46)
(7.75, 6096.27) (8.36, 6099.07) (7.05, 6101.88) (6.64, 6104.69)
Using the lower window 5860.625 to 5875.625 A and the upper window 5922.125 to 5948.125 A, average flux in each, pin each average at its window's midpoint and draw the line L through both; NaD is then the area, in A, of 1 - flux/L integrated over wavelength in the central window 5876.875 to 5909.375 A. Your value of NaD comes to 5.82 A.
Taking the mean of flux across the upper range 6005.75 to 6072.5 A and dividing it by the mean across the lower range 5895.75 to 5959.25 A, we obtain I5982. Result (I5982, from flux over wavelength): 1.1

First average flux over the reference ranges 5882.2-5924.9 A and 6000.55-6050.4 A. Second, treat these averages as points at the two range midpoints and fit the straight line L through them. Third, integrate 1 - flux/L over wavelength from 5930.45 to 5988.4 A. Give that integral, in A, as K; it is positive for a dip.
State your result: -3.9 A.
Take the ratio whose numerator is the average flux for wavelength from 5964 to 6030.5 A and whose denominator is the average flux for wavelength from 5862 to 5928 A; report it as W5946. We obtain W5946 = 1.1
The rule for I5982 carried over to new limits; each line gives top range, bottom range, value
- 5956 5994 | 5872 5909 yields 1.24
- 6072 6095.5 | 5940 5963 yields 1.04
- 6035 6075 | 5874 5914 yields 1.19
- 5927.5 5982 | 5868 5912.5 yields 1.16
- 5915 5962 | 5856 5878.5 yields 0.99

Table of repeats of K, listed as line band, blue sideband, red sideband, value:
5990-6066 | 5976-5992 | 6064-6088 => 1.69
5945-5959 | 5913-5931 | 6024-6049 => 1.38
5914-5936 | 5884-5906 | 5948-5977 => -3.49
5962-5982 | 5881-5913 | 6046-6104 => -2.88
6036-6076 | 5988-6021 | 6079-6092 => 1.34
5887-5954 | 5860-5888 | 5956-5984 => 2.42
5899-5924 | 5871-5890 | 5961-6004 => -2.22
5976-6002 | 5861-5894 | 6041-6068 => -3.15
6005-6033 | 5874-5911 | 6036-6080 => -1.80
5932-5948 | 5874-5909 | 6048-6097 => -1.92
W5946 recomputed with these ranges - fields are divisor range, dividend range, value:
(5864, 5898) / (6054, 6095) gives 1.20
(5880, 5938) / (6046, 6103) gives 1.12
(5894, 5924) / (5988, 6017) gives 1.11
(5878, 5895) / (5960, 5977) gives 1.42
